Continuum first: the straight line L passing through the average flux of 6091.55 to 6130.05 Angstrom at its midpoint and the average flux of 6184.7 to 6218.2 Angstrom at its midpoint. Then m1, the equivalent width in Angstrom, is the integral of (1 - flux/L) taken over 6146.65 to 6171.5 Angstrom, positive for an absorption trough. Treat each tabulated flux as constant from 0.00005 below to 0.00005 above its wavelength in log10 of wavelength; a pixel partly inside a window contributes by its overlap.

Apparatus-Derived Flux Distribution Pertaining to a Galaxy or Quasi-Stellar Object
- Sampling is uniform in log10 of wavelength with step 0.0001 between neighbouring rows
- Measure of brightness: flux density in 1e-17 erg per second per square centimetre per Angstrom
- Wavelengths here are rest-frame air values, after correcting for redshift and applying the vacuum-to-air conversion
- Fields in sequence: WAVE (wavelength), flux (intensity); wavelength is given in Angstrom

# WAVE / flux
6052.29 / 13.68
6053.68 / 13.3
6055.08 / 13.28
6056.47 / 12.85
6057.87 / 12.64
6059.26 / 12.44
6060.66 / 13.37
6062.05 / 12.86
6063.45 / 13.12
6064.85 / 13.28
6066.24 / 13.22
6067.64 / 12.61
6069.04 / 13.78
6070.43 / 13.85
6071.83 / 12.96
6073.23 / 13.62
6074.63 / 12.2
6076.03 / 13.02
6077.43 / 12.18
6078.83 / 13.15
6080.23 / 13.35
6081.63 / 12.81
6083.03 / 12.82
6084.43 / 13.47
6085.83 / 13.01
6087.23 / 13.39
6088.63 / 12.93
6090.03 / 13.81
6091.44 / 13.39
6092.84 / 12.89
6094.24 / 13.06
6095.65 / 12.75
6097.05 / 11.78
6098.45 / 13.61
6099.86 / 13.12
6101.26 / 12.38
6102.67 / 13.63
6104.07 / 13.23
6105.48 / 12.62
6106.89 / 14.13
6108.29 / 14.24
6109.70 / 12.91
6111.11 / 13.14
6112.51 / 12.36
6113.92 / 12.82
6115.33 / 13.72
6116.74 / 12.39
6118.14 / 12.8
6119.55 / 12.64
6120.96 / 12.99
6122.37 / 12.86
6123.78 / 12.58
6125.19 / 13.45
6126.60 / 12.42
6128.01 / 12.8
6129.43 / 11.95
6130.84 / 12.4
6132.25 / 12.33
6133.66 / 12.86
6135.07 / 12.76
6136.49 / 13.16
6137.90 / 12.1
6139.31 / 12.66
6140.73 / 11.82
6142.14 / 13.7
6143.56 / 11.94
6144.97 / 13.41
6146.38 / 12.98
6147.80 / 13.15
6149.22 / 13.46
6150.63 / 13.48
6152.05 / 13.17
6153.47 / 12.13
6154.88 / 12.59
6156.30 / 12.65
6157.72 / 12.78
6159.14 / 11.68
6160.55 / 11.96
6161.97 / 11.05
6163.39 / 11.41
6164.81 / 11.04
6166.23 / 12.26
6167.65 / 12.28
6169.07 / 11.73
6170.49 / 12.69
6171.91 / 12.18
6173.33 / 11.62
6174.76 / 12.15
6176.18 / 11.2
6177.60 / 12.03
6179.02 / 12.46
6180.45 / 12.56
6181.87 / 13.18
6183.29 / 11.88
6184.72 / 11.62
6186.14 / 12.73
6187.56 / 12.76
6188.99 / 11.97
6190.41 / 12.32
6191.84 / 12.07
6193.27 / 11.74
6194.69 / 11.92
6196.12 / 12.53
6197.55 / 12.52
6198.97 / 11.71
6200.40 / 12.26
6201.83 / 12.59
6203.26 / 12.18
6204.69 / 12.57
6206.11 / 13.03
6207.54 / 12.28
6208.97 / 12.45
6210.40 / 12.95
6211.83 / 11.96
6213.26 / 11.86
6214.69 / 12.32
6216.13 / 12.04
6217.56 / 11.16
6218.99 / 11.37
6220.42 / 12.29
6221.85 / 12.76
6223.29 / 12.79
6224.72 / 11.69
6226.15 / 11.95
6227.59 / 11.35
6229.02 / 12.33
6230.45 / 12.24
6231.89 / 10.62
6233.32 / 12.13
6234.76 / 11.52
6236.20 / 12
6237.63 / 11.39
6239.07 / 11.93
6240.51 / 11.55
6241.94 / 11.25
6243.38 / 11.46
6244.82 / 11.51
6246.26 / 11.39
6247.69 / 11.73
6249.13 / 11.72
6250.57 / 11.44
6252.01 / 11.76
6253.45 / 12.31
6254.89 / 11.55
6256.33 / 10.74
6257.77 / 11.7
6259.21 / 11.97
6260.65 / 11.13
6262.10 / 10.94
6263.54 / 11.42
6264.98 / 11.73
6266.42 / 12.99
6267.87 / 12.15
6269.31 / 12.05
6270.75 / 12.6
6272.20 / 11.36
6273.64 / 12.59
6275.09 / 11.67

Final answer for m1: 0.5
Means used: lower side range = 12.9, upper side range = 12.2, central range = 12.3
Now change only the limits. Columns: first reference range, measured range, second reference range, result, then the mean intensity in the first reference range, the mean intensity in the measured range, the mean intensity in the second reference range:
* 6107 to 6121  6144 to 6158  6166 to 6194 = -0.5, 13.1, 13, 12.2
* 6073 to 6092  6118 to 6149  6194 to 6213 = 0.1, 13.1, 12.7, 12.4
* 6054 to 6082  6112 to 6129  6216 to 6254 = -0.2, 13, 12.8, 11.8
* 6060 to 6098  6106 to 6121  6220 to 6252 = -0.4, 13.1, 13.1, 11.8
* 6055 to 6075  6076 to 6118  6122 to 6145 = -0.6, 13.1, 13.1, 12.6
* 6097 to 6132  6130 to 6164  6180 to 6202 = 0.2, 12.9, 12.6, 12.3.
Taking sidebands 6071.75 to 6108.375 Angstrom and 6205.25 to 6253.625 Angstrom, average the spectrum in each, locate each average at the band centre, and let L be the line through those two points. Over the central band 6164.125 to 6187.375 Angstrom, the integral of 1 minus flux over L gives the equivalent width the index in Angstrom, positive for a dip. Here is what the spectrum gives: 0.44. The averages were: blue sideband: 13.1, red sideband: 11.9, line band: 12.1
